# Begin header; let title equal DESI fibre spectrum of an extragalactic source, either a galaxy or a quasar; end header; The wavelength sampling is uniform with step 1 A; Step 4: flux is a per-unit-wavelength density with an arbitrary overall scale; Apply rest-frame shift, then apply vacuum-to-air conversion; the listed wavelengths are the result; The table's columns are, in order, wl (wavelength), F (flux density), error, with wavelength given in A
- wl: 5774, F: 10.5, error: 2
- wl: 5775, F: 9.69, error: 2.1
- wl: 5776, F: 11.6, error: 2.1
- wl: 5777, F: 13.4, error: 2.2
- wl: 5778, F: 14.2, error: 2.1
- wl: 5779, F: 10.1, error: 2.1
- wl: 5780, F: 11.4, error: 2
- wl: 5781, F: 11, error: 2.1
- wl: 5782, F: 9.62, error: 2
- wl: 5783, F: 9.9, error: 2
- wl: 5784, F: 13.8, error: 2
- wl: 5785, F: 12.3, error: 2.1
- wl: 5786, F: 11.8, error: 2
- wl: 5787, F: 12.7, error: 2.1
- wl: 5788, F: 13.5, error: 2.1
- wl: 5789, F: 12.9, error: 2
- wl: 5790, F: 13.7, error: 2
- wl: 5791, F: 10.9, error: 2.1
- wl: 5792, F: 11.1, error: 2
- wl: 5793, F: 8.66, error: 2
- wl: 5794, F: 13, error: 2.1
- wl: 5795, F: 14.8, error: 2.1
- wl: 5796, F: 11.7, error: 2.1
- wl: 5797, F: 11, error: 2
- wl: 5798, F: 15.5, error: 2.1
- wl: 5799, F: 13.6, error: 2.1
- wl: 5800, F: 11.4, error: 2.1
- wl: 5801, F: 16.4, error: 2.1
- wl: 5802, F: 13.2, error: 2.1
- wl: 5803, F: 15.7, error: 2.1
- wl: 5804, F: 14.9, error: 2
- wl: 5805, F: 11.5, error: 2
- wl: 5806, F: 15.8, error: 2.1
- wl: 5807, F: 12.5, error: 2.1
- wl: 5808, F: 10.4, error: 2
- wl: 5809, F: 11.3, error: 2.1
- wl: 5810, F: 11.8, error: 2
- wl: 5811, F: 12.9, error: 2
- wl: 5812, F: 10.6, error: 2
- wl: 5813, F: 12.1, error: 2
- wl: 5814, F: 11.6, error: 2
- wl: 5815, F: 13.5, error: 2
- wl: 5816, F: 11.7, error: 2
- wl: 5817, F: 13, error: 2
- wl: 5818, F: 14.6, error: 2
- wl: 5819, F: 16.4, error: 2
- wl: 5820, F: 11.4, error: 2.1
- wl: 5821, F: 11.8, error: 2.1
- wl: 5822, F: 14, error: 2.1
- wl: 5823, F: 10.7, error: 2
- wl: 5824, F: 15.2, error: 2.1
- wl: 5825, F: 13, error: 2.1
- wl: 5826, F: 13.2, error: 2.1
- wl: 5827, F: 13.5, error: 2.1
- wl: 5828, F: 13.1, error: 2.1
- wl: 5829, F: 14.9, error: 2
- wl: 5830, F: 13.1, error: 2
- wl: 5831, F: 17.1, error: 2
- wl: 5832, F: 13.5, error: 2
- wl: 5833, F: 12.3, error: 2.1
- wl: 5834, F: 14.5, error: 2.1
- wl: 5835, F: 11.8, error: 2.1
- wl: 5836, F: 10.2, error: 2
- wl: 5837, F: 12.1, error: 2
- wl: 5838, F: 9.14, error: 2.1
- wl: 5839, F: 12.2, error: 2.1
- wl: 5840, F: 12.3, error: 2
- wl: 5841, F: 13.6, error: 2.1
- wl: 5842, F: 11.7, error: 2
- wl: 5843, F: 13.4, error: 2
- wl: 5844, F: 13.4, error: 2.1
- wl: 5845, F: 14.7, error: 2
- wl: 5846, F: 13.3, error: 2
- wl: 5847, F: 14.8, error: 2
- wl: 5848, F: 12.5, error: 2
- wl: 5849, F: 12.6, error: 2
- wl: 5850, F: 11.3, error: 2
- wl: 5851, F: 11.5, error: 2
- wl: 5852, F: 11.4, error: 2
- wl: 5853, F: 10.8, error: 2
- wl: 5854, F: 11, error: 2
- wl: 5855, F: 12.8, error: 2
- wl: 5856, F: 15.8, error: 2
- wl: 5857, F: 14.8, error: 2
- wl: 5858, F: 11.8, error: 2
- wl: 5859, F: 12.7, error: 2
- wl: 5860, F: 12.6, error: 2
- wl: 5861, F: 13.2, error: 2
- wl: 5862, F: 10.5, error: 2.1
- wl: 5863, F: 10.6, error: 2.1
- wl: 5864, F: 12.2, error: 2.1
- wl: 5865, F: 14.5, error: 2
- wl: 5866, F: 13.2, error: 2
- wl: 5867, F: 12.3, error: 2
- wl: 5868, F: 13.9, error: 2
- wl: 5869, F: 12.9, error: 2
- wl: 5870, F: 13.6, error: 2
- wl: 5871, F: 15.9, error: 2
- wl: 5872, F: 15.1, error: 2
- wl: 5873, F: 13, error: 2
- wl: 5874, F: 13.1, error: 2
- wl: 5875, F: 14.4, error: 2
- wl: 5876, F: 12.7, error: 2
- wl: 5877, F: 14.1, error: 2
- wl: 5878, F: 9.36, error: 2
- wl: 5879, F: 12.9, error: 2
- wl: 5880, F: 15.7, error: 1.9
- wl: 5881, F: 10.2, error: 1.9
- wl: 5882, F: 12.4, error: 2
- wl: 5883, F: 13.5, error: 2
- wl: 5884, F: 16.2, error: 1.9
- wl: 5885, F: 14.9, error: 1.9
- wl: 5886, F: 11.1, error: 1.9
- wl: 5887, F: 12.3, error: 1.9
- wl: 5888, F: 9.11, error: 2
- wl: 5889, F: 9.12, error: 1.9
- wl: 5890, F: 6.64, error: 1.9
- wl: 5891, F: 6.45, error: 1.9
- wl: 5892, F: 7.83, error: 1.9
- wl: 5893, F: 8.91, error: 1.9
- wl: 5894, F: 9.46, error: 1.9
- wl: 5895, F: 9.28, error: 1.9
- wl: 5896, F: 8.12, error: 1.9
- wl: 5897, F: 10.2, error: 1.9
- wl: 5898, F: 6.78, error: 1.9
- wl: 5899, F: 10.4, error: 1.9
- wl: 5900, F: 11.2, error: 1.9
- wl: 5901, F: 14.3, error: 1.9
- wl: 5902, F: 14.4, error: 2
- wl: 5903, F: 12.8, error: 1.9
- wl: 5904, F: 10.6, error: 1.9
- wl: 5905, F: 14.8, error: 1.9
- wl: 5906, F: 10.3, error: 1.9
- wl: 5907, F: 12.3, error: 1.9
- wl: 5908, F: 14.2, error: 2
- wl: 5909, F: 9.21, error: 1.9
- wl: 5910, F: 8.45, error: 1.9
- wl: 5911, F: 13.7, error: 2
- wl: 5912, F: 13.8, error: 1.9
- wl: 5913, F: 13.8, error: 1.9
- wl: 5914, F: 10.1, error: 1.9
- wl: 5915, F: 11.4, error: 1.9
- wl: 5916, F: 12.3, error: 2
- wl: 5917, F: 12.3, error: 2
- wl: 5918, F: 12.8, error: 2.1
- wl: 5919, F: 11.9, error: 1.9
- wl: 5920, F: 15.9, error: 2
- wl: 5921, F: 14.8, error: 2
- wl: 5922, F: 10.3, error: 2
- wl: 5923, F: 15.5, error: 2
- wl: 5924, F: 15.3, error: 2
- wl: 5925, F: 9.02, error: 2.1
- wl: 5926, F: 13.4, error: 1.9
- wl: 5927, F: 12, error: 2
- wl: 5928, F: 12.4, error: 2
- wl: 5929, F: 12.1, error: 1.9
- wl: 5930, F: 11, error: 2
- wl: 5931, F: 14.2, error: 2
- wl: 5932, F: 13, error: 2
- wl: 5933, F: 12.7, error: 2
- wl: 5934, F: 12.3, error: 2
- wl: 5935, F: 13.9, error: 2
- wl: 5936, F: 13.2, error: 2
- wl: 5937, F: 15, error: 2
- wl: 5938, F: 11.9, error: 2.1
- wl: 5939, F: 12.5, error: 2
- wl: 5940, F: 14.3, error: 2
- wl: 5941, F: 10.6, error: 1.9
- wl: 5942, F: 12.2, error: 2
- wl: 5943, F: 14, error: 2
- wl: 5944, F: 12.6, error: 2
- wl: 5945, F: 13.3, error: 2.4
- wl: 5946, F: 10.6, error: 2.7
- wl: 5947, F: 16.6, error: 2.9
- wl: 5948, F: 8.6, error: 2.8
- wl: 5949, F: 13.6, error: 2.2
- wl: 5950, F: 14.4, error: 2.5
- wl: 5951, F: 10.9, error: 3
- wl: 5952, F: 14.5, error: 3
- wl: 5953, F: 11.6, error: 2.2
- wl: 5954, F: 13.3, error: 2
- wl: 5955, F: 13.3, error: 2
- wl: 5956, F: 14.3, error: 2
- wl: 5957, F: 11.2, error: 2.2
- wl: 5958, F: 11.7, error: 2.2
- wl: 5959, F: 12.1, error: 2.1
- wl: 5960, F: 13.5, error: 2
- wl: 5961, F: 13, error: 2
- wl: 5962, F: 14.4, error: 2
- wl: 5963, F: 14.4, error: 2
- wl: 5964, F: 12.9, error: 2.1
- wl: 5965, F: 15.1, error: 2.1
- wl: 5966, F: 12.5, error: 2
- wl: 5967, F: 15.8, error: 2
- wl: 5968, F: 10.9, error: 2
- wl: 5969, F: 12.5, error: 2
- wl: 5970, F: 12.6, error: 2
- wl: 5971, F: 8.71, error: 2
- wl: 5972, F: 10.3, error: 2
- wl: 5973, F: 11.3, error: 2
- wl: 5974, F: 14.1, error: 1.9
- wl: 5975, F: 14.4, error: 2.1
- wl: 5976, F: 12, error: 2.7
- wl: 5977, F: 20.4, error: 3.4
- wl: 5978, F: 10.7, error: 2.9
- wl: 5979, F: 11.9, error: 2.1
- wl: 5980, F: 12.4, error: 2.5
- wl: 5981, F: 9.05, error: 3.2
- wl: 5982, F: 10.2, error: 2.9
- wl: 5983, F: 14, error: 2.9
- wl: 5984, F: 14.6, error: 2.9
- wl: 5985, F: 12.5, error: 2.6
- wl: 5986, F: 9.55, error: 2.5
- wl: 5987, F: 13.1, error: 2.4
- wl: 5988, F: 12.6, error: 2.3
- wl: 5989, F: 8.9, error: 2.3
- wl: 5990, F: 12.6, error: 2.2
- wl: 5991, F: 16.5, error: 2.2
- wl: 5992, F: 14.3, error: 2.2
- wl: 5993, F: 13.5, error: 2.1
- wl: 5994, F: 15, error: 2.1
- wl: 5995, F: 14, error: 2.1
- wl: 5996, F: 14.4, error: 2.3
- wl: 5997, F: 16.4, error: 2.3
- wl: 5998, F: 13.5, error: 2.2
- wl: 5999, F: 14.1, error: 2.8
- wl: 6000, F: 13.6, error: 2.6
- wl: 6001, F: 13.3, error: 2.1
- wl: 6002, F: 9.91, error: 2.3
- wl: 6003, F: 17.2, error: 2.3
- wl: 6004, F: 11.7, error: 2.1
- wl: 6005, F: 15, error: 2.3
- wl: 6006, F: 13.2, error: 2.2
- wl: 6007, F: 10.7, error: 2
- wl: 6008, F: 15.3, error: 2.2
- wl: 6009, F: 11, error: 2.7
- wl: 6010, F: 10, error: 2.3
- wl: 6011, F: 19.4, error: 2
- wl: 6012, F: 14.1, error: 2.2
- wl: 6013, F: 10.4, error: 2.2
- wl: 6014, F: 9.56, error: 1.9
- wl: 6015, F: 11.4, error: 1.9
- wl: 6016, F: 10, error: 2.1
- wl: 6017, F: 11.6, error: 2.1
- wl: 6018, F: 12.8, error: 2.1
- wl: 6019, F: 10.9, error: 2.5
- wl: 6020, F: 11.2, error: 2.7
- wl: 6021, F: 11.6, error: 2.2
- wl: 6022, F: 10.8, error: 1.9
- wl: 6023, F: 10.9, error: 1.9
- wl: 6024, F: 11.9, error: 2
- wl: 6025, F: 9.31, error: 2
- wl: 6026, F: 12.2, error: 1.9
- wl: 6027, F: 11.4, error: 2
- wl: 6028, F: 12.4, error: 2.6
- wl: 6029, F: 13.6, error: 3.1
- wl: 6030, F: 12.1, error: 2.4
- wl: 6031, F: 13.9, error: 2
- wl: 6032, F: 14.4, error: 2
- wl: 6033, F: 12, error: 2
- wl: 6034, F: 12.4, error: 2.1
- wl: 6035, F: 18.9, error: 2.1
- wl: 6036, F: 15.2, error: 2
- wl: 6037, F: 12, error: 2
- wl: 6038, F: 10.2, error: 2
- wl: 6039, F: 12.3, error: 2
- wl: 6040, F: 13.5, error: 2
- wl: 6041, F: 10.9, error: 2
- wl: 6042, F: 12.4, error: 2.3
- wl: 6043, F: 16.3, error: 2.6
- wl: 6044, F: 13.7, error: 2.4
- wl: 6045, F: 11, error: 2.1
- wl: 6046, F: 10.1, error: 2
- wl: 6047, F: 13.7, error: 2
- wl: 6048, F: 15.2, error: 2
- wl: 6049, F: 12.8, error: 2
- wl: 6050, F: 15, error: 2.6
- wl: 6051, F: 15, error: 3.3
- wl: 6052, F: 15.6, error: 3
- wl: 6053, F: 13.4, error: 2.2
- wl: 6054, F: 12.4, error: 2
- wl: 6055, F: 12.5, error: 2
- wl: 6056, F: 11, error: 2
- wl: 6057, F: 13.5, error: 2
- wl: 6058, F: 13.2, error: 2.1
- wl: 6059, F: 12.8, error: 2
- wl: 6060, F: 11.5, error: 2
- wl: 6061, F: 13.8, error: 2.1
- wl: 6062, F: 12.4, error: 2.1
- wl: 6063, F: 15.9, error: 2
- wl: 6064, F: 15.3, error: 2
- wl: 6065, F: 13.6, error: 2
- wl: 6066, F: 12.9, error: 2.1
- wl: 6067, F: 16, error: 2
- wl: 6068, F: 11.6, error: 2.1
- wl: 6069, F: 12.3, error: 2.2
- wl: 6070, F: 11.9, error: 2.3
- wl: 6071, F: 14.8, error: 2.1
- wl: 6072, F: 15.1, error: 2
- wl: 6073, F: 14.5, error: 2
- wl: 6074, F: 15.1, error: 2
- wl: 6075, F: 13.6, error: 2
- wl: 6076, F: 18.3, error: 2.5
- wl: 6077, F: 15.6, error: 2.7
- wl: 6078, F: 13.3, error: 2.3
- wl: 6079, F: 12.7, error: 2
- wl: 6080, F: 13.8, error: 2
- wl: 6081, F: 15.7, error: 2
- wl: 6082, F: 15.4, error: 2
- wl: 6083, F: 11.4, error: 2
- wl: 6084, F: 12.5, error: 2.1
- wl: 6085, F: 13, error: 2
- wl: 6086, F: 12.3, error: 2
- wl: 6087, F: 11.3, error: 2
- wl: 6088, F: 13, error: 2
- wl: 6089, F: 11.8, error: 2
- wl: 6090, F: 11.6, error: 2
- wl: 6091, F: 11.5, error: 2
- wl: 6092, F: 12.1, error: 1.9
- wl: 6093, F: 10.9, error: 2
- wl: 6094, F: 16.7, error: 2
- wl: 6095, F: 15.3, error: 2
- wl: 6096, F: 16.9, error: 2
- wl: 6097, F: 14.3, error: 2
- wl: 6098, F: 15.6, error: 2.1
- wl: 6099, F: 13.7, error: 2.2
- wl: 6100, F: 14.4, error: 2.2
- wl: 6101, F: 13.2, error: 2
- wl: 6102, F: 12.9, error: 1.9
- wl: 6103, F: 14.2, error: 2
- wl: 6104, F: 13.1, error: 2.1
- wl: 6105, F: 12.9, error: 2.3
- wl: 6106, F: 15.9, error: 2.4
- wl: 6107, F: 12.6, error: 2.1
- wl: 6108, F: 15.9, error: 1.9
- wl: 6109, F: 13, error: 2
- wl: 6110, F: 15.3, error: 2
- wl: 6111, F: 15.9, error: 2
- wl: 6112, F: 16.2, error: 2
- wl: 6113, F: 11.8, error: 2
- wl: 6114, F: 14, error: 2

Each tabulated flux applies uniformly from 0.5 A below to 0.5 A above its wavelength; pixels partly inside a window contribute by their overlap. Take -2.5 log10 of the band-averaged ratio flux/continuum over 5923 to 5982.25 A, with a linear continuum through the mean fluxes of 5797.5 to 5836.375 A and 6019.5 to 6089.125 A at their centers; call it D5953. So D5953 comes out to 0.04 mag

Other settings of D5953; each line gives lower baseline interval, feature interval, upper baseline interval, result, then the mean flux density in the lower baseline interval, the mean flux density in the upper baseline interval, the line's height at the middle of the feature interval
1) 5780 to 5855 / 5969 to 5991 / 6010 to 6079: 0.06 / 12.7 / 13.1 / 13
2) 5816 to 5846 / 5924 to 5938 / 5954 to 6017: 0.02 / 13.1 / 12.9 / 13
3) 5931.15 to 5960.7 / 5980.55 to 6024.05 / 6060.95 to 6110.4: 0.05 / 12.8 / 13.8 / 13.2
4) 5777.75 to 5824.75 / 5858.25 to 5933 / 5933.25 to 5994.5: 0.05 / 12.6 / 12.8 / 12.7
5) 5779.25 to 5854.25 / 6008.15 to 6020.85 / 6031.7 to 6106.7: 0.12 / 12.7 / 13.6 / 13.4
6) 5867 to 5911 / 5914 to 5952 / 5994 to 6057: -0.06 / 11.7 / 12.9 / 12.1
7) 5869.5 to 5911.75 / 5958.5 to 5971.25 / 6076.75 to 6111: -0.06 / 11.7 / 13.7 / 12.4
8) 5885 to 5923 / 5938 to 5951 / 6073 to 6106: -0.08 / 11.2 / 13.7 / 11.8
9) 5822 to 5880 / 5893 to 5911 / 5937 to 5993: 0.17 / 12.9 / 12.8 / 12.9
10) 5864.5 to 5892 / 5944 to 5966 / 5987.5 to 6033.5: -0.03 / 12.5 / 12.7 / 12.6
